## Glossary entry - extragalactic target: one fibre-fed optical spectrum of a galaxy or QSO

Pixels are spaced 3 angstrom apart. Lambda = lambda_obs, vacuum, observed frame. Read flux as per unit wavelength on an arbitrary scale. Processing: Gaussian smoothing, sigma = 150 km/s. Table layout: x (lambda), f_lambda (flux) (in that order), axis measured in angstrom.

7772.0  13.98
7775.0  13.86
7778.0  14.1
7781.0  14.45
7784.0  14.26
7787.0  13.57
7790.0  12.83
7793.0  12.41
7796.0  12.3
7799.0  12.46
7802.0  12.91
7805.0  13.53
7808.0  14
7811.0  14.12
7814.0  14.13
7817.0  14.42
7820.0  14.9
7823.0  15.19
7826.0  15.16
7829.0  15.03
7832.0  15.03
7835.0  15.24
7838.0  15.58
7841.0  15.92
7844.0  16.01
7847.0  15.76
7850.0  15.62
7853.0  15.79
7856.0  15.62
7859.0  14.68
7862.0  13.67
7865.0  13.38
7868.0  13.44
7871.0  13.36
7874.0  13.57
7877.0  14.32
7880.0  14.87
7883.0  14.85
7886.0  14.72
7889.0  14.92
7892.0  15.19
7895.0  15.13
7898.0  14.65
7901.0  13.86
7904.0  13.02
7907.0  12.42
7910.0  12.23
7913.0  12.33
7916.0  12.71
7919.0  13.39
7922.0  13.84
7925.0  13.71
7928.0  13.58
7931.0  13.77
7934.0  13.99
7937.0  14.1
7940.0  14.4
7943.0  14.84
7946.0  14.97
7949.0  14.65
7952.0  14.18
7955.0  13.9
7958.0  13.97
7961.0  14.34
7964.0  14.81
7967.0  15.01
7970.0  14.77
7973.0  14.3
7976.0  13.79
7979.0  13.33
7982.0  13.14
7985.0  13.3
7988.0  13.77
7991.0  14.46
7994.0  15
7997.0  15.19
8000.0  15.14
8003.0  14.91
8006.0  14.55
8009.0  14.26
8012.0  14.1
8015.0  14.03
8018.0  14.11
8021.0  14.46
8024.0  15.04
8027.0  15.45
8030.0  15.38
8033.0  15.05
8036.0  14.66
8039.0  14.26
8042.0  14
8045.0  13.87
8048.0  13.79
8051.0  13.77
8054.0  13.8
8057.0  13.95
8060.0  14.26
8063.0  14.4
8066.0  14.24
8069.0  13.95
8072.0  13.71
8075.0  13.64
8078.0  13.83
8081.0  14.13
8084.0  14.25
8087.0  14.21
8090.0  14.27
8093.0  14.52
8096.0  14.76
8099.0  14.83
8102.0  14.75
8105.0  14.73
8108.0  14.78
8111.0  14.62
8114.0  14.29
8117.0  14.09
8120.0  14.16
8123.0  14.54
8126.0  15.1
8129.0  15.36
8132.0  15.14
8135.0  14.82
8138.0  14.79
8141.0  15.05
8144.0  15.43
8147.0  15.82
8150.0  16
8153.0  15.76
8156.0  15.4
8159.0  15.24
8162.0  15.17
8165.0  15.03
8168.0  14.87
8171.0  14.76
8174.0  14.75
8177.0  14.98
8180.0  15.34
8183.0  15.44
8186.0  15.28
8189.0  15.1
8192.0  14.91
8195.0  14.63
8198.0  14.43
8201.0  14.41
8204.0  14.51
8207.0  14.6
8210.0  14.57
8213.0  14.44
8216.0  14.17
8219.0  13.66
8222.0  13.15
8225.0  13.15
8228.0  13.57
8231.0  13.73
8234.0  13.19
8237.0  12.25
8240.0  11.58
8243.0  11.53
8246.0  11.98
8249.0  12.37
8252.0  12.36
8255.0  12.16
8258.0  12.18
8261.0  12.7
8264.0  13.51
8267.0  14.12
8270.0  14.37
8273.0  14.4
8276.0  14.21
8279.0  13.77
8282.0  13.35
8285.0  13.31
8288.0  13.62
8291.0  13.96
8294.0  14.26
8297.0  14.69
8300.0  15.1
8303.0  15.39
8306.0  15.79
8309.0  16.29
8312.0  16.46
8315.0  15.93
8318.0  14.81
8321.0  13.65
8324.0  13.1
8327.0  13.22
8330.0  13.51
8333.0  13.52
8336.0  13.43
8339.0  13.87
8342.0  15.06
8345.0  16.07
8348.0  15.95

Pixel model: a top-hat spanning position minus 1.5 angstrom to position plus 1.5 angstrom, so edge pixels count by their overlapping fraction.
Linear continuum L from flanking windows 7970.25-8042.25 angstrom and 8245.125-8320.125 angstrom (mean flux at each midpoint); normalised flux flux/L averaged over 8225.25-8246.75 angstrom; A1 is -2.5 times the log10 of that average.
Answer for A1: 0.12 mag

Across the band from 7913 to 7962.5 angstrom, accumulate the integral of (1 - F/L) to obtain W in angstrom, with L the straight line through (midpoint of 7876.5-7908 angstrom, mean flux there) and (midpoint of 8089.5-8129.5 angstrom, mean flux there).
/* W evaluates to 1.6 angstrom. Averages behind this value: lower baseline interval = 14.4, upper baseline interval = 14.6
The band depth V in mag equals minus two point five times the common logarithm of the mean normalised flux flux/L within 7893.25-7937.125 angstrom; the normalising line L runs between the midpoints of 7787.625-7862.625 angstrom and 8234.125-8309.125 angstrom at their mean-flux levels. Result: 0.06 mag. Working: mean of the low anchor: 14.5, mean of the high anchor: 13.5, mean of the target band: 13.5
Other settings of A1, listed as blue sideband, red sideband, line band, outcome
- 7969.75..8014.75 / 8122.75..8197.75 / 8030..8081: 0.04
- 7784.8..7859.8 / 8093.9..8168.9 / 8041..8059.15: 0.07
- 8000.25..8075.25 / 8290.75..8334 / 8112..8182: -0.04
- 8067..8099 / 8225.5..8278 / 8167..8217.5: -0.11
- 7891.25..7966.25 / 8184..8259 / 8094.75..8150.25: -0.09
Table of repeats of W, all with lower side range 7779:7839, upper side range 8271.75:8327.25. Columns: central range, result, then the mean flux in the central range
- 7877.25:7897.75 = -1.1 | 14.9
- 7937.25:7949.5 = -0.4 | 14.7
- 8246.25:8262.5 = 2.4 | 12.3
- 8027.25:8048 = -0.4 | 14.5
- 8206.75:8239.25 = 1.9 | 13.6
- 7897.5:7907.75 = 0.5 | 13.5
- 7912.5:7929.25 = 1.0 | 13.3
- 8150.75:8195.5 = -2.3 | 15.1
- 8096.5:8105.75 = -0.3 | 14.8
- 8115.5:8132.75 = -0.4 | 14.7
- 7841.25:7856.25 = -1.8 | 15.8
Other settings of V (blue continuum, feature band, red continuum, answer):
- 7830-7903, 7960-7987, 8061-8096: 0.03 mag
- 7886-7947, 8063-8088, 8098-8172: 0.05 mag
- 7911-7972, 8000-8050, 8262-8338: -0.03 mag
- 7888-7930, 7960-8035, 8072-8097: -0.04 mag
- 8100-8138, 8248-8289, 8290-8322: 0.13 mag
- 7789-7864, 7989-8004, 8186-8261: -0.06 mag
